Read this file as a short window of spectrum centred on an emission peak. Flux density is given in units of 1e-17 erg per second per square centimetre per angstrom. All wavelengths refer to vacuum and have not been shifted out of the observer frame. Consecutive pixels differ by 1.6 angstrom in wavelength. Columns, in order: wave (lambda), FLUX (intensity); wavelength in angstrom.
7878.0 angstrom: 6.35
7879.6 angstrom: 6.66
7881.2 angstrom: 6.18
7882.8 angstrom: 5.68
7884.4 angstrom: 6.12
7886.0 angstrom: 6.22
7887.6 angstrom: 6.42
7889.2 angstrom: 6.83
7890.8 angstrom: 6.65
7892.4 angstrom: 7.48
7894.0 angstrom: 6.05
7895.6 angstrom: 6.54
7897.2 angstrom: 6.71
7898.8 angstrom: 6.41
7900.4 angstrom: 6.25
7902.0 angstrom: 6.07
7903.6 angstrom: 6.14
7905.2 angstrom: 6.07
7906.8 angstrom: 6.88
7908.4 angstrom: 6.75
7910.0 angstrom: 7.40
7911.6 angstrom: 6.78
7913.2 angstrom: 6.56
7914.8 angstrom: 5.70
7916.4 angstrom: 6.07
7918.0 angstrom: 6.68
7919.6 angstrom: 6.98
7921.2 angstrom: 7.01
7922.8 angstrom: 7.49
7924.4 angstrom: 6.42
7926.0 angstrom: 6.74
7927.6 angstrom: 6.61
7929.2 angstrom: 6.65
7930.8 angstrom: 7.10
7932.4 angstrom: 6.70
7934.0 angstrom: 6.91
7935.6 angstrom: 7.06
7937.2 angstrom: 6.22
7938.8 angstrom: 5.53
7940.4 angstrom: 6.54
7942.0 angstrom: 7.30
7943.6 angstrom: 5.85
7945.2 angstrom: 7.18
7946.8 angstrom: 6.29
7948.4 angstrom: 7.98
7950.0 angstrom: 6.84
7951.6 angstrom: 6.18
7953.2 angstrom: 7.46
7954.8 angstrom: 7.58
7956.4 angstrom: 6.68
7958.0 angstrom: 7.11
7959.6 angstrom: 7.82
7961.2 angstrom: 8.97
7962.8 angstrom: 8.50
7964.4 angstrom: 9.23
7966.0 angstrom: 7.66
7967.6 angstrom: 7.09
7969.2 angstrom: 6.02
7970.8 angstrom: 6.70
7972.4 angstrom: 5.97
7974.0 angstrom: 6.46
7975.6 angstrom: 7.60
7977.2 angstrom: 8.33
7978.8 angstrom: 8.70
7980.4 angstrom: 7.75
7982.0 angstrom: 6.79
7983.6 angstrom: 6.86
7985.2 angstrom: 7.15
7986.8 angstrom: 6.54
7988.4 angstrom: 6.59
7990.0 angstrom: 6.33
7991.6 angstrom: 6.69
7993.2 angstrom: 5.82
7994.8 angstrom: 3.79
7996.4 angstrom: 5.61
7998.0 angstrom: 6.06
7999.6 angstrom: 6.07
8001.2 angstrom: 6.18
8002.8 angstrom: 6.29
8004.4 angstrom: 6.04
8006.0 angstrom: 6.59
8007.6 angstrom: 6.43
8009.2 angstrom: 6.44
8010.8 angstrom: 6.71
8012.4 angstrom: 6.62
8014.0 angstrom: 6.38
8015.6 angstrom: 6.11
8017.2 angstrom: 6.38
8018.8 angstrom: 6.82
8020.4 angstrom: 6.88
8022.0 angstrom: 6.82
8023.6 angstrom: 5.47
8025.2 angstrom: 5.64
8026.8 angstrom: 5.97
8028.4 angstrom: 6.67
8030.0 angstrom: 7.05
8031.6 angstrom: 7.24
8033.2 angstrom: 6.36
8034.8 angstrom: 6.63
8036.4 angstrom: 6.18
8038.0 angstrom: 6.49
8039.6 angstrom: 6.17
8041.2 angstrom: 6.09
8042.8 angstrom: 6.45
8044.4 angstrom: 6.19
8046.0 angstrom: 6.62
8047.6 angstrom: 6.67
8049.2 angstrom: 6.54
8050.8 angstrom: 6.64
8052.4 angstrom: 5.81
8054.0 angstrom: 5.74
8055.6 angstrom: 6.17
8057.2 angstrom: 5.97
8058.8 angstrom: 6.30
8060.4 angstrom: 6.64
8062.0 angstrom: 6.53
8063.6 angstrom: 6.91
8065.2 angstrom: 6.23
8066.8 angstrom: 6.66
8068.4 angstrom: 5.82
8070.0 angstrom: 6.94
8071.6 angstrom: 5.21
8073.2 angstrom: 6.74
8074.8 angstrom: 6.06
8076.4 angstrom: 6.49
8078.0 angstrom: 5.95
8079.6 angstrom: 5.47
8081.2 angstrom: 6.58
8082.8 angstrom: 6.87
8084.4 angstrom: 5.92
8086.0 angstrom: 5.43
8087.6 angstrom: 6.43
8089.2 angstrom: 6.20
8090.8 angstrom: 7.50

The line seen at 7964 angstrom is [S II]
